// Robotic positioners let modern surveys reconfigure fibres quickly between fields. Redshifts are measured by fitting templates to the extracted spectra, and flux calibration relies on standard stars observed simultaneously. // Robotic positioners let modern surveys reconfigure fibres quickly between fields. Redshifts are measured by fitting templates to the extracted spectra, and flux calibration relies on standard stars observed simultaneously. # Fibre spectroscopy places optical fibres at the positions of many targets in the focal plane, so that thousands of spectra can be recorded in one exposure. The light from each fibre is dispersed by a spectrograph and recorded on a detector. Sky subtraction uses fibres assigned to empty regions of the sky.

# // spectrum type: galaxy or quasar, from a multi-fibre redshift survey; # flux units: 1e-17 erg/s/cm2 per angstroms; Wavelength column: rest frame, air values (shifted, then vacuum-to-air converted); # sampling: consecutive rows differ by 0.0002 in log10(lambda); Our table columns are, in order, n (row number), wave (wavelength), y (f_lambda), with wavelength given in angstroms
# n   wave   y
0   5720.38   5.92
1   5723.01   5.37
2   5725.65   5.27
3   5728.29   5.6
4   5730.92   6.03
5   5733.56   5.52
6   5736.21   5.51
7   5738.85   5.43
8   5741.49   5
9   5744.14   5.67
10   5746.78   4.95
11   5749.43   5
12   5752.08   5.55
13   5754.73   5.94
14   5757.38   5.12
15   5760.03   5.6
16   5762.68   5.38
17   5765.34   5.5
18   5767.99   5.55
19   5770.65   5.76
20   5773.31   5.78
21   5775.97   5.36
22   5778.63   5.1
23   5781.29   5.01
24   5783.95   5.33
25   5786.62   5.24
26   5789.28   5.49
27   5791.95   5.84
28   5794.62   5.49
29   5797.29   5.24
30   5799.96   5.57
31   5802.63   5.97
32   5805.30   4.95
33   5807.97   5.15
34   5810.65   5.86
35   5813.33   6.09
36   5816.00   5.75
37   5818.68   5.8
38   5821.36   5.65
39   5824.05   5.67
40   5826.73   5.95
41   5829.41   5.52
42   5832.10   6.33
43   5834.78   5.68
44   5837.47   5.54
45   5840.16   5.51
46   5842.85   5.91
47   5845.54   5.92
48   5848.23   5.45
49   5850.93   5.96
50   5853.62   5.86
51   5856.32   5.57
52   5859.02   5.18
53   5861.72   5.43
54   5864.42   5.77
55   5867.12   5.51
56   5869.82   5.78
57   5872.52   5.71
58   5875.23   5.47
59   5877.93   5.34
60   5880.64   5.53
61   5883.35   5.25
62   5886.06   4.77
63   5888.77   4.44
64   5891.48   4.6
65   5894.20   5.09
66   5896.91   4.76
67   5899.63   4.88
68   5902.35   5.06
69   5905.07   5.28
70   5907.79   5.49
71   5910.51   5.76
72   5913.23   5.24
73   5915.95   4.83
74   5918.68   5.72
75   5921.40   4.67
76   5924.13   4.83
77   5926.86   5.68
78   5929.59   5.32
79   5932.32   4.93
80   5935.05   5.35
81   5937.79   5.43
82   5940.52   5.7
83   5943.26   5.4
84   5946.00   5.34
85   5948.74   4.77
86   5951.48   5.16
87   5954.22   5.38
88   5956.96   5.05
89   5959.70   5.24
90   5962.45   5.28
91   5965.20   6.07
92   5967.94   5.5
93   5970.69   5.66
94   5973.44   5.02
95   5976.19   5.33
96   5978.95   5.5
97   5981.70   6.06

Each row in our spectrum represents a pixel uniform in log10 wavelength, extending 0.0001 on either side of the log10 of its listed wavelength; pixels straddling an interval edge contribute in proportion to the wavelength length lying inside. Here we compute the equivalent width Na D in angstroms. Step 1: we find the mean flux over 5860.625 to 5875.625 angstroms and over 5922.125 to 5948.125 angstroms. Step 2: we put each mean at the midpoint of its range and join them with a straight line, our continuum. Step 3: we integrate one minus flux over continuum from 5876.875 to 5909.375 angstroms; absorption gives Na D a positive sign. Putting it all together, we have 2.7 angstroms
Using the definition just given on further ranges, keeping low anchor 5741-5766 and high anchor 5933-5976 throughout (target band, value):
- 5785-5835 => -2.5 angstroms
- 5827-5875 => -2.9 angstroms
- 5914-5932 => 0.6 angstroms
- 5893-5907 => 0.8 angstroms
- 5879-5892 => 1.0 angstroms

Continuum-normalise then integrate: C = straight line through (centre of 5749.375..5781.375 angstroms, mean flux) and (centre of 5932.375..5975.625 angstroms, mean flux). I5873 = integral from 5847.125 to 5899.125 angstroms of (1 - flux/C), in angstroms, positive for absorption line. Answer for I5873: 0.6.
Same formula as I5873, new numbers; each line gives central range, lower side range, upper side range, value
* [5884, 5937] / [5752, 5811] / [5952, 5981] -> 3.2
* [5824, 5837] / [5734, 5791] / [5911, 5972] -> -1.1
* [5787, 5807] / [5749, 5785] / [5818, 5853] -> 0.3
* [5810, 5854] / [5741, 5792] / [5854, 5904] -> -4.0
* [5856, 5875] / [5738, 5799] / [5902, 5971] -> -0.7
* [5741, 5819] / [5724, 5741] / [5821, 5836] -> 2.7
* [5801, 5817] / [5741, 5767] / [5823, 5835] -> 0.3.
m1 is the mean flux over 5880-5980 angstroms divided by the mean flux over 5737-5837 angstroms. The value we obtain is 0.95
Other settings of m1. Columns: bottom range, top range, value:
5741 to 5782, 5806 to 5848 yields 1.06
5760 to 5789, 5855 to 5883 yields 1.02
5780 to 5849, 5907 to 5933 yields 0.94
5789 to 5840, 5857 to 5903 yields 0.92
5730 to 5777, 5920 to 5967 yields 0.96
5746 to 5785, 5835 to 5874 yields 1.05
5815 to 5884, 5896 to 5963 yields 0.92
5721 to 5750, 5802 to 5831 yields 1.05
